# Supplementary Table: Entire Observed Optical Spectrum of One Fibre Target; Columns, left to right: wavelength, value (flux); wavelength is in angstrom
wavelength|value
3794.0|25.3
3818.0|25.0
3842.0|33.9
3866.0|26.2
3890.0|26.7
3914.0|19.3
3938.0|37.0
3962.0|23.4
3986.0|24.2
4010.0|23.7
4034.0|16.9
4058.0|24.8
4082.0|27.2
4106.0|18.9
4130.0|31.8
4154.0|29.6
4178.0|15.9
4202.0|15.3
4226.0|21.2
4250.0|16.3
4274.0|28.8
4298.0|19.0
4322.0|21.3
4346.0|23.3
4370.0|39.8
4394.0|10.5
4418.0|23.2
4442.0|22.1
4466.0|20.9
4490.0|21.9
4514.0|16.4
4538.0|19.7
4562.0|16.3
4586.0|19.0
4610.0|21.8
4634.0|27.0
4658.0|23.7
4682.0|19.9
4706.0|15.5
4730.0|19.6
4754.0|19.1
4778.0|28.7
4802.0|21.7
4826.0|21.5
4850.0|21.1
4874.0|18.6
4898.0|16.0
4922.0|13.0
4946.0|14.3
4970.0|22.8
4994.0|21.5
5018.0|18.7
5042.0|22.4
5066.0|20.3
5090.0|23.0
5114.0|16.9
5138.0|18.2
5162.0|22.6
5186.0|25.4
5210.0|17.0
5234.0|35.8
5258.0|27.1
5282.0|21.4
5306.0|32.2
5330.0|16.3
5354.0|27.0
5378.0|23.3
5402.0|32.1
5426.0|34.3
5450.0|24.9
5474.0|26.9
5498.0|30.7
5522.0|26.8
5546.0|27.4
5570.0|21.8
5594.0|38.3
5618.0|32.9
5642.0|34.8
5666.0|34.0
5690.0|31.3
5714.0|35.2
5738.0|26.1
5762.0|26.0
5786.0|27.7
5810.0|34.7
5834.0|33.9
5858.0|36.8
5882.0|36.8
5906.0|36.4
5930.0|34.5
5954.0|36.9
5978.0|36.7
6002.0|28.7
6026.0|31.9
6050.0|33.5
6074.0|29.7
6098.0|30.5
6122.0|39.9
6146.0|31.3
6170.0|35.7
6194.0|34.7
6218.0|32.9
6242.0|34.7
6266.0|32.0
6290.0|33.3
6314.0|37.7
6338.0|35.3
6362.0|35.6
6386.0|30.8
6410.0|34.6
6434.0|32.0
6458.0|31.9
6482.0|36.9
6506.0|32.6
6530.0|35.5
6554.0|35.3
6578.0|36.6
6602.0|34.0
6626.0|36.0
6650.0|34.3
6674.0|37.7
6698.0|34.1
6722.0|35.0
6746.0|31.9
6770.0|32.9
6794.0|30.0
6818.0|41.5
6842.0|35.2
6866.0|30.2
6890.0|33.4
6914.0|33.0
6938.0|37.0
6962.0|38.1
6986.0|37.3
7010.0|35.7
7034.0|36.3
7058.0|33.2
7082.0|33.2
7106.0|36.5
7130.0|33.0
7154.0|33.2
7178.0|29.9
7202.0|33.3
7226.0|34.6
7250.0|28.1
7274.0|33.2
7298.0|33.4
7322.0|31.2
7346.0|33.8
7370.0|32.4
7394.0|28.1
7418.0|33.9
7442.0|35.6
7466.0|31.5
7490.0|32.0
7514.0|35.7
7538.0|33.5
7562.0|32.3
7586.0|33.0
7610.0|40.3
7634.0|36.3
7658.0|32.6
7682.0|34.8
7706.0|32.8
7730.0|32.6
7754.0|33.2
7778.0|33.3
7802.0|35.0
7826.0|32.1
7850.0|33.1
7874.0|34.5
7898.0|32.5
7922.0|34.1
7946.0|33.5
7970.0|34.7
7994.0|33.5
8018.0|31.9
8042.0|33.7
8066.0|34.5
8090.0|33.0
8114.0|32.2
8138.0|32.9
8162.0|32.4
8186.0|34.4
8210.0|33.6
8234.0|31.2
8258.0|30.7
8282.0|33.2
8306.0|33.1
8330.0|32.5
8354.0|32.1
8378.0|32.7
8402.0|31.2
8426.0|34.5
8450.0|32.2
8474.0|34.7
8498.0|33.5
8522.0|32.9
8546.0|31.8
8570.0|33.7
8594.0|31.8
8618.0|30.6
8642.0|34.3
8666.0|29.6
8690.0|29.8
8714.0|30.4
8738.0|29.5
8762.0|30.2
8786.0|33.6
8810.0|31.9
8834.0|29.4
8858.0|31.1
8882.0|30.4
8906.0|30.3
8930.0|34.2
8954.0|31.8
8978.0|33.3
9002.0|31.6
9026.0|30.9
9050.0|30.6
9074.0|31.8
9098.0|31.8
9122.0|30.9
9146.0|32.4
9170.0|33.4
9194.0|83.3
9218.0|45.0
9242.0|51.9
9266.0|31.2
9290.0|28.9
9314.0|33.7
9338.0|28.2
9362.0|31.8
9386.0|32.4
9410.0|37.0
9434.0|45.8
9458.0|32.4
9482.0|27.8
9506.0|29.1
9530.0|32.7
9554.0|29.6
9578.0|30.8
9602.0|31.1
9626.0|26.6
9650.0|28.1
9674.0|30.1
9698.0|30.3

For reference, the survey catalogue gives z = 0.40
